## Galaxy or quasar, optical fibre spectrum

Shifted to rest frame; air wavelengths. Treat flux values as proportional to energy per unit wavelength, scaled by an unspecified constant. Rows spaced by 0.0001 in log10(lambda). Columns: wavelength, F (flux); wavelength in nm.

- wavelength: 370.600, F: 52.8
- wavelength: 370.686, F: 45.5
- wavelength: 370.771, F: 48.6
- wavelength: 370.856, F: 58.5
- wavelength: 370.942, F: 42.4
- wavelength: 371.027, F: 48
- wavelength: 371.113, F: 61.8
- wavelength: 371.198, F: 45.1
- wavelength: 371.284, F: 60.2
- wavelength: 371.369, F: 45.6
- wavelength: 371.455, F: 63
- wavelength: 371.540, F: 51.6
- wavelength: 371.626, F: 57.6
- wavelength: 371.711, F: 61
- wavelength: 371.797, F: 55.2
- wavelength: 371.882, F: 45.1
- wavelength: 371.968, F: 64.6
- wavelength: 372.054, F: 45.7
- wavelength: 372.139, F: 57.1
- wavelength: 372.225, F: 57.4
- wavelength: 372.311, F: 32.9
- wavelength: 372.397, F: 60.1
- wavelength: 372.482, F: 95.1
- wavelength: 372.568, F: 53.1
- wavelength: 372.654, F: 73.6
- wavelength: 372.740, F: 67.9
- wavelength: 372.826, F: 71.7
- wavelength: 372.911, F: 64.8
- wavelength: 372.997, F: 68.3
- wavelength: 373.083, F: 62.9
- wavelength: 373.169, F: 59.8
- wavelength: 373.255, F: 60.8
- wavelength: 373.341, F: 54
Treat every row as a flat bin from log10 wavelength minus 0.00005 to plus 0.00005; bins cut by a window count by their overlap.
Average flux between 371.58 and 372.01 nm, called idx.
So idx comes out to 56.7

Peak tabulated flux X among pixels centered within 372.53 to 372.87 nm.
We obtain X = 73.6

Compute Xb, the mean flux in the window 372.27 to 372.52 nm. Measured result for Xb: 62.4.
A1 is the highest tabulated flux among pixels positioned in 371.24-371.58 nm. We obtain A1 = 63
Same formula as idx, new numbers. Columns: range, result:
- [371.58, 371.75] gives 59.2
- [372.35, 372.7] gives 70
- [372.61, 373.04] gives 69.2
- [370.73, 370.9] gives 53.5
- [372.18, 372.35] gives 45.4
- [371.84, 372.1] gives 51.9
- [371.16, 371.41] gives 50.4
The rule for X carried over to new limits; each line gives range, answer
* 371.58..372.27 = 64.6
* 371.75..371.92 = 55.2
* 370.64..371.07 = 58.5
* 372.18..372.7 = 95.1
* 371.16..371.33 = 60.2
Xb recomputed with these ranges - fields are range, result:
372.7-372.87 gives 70.1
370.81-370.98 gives 50.6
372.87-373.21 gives 63.9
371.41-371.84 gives 57.7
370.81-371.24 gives 51.2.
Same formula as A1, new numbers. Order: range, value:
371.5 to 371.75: 61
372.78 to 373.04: 71.7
